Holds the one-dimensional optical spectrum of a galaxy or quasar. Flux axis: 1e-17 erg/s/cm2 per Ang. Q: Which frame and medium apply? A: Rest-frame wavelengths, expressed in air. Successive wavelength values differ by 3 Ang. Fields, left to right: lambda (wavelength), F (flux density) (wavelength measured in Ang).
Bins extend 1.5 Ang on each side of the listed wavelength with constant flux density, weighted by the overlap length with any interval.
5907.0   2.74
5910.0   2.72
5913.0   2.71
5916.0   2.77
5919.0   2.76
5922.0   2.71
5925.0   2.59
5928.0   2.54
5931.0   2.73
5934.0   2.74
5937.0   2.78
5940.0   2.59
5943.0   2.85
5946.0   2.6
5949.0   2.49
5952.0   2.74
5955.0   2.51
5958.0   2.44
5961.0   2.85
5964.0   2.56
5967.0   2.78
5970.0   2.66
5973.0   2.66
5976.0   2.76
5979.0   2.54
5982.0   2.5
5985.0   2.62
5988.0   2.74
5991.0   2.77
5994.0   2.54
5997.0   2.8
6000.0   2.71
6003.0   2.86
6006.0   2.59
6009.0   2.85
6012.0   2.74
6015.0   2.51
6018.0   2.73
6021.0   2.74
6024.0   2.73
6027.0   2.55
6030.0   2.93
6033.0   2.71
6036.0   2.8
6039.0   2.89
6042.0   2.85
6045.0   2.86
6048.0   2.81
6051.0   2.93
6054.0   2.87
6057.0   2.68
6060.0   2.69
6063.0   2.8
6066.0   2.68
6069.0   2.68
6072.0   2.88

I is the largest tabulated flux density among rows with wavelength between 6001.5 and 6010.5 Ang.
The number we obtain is 2.86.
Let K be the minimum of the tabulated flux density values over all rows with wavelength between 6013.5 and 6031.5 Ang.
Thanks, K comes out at 2.51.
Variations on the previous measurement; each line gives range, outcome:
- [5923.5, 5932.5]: 2.54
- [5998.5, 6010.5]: 2.59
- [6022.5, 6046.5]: 2.55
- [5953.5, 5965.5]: 2.44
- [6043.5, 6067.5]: 2.68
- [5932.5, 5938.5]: 2.74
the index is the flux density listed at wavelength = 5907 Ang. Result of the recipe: 2.74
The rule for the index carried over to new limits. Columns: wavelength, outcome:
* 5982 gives 2.5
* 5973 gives 2.66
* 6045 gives 2.86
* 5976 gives 2.76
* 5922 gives 2.71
